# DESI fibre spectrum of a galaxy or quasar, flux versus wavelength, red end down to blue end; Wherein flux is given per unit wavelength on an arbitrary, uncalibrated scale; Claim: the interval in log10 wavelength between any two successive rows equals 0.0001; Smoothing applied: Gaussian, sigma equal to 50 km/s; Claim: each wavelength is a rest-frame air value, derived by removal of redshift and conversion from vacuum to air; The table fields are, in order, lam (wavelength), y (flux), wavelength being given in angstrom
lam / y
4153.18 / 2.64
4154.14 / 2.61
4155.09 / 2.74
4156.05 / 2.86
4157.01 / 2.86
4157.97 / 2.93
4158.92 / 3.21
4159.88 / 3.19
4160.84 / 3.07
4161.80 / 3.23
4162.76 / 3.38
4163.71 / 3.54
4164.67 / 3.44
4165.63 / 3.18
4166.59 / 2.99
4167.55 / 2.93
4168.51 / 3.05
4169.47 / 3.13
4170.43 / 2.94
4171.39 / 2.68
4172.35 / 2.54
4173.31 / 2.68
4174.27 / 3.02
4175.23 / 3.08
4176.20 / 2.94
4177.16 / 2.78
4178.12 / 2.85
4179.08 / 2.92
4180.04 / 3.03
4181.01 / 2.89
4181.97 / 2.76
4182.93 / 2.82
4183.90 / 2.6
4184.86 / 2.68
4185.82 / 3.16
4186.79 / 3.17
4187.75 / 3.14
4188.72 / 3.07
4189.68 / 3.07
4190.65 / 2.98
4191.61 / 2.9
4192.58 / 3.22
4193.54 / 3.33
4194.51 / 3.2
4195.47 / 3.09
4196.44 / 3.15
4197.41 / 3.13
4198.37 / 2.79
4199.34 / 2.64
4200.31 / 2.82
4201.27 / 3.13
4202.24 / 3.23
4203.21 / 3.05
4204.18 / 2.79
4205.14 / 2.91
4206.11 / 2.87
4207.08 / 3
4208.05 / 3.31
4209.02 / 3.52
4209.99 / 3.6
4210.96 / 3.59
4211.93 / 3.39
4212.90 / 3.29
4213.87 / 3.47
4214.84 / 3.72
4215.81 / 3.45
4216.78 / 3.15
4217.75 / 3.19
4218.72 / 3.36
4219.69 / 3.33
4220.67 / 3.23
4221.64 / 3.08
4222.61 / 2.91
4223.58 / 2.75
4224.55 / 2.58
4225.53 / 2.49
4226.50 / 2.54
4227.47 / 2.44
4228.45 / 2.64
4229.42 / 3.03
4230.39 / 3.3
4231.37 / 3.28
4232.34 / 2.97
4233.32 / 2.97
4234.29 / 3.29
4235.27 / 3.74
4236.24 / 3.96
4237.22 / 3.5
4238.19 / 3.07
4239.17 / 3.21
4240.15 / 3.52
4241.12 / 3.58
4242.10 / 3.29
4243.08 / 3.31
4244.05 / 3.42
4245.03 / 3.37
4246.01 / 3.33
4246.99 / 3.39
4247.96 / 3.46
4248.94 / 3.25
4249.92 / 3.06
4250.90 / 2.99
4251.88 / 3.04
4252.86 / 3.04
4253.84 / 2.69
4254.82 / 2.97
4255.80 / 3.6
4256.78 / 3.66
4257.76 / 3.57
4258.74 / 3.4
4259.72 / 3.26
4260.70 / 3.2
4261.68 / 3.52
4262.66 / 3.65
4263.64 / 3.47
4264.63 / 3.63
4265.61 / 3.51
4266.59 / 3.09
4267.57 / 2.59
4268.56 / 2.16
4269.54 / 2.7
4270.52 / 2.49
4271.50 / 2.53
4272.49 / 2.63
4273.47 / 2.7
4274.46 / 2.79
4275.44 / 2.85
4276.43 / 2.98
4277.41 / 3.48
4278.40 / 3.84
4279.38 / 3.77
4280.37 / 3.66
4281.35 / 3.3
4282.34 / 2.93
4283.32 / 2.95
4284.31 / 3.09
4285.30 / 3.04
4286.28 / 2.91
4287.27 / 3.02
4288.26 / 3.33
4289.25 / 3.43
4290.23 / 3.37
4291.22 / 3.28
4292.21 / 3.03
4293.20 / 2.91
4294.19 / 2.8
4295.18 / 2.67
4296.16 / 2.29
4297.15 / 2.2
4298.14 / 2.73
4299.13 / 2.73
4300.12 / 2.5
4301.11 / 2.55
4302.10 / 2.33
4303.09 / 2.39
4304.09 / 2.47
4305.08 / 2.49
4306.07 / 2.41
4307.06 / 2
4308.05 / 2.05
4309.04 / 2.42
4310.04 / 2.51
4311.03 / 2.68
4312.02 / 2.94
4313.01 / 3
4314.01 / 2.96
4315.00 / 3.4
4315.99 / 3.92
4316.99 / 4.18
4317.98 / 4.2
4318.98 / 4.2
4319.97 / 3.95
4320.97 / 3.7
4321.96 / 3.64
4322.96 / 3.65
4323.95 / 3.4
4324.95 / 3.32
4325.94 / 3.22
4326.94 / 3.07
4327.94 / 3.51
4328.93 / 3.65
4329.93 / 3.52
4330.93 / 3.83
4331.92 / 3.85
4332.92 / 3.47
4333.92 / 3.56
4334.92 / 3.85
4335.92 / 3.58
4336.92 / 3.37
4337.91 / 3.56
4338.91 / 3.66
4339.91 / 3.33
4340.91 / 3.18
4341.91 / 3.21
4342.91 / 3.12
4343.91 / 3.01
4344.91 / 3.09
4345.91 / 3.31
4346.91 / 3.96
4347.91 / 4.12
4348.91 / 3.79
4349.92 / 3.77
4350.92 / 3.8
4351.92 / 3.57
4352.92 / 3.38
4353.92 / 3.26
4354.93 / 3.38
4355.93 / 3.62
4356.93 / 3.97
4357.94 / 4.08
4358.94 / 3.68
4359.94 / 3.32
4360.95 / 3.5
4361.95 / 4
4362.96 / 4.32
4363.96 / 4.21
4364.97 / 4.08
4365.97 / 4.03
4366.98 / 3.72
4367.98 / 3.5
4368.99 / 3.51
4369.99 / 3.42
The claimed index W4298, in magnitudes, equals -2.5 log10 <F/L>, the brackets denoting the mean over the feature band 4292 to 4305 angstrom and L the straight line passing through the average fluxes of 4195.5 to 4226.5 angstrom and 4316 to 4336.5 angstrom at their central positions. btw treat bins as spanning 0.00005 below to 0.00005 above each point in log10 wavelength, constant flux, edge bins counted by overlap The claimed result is 0.35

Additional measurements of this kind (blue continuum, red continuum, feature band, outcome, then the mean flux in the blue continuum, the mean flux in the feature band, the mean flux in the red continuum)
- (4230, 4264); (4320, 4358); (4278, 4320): 0.16 mag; 3.32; 2.98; 3.53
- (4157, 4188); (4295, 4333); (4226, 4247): -0.07 mag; 3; 3.23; 3.08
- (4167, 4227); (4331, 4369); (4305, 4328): 0.09 mag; 3.03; 3.21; 3.63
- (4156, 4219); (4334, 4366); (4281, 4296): 0.12 mag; 3.08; 3.05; 3.62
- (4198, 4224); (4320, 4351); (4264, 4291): 0.10 mag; 3.17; 3.07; 3.52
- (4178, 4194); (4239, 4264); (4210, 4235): 0.02 mag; 2.98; 3.11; 3.32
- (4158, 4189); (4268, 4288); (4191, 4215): -0.06 mag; 3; 3.16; 2.99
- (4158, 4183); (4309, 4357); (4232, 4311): 0.09 mag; 3.01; 3.04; 3.49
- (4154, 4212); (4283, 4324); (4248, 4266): -0.10 mag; 3.03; 3.31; 2.99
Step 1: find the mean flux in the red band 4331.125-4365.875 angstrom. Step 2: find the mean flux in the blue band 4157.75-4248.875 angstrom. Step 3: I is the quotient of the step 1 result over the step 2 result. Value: 1.16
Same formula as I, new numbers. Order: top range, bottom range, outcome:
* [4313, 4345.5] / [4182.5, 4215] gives 1.14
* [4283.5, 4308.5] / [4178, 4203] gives 0.91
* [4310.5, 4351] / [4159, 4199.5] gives 1.17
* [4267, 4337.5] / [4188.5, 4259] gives 0.97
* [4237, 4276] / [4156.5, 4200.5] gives 1.05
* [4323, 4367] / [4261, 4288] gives 1.16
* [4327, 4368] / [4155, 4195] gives 1.21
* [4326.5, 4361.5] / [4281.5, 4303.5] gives 1.24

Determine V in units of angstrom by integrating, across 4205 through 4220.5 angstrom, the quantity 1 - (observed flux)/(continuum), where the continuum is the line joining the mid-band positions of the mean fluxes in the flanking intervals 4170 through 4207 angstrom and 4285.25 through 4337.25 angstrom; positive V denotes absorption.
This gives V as -1.79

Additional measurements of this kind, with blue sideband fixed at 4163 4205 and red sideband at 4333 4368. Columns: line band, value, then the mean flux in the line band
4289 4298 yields 1.4 angstrom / 2.87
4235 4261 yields -0.7 angstrom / 3.33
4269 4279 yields 1.3 angstrom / 2.91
